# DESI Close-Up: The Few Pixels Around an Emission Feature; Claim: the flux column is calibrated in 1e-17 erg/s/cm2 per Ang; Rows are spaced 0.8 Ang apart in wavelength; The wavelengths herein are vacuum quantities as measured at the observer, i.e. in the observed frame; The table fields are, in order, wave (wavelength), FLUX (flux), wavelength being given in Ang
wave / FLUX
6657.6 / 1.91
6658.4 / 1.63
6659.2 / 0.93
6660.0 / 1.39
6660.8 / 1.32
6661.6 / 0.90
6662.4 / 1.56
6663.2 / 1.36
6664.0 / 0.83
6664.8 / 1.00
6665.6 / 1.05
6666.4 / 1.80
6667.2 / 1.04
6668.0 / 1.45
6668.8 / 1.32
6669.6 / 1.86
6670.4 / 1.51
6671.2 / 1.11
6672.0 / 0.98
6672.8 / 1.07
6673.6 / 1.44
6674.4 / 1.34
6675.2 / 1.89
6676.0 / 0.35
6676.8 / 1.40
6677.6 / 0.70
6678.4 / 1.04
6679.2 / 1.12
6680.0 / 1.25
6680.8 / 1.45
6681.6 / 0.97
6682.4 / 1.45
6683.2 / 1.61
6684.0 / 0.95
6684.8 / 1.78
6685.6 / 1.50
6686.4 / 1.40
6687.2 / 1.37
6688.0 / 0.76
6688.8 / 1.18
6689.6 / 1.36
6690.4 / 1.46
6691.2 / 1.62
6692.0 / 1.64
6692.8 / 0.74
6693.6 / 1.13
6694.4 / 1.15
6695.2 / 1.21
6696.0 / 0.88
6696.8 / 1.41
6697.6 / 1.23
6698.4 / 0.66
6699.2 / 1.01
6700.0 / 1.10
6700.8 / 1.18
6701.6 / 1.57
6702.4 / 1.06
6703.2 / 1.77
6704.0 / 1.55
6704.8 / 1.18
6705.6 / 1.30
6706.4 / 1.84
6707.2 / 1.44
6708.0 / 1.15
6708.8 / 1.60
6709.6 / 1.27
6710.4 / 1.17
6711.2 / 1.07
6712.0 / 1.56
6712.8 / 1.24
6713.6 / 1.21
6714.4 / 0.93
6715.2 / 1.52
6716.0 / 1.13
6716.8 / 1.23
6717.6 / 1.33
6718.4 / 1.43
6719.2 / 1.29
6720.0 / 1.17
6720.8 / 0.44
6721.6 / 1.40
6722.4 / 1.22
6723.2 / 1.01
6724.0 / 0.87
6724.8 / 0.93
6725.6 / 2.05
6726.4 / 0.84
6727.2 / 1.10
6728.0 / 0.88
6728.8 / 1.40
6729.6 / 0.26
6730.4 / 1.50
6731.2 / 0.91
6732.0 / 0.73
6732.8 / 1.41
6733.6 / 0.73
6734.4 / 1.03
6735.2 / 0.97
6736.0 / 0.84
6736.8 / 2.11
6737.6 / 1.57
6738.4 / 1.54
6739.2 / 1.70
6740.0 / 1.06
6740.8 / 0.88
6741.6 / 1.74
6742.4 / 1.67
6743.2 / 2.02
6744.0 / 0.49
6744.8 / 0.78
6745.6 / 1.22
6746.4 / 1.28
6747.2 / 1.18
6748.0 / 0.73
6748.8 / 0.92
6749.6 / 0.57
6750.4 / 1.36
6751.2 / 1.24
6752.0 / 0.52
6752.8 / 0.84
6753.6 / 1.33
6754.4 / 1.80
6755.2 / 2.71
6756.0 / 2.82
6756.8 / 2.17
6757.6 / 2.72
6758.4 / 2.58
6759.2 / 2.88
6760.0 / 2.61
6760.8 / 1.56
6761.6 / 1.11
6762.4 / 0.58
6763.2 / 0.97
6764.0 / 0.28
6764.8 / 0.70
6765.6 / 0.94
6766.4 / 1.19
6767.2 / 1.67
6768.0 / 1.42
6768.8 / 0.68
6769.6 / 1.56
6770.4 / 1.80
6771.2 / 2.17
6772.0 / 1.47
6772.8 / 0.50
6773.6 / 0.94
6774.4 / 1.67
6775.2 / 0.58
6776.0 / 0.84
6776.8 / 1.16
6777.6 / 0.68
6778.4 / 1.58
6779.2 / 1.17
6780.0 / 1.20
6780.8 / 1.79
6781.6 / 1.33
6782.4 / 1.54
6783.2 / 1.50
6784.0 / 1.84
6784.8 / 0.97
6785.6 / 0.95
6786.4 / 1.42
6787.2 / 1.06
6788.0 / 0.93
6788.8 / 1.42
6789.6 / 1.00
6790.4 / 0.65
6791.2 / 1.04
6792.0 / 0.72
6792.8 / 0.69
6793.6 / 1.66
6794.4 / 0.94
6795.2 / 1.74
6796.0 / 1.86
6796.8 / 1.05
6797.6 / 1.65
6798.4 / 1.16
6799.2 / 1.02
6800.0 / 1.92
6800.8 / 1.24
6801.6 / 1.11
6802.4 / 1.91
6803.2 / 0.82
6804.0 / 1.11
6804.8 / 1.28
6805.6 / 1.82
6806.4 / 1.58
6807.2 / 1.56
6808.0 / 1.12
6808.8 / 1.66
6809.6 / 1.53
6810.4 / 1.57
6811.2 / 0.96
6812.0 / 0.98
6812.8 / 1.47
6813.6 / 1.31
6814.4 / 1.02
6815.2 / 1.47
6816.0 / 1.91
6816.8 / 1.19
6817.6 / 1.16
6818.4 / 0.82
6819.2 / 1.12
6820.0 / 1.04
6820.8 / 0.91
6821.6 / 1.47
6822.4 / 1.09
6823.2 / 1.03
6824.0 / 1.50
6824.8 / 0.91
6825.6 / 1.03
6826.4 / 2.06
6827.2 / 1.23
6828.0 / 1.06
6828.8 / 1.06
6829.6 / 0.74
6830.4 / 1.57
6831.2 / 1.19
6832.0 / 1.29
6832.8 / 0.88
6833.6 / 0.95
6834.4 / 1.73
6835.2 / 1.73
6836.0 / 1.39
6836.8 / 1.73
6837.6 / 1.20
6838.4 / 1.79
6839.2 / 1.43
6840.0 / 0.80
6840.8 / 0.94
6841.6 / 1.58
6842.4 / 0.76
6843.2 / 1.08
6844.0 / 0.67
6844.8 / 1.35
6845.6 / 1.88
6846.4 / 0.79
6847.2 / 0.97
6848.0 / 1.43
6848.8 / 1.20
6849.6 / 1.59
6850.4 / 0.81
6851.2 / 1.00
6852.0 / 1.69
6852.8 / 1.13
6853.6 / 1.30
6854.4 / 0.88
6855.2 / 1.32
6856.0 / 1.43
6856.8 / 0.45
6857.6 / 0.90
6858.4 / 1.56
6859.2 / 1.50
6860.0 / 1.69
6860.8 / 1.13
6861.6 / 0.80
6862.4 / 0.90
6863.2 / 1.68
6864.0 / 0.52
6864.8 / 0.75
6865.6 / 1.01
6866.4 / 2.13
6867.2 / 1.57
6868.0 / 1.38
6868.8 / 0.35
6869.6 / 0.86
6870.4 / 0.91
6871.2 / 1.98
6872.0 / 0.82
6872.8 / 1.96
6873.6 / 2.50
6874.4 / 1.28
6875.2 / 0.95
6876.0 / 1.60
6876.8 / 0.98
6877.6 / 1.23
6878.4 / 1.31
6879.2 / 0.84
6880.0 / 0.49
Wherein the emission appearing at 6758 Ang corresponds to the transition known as H-beta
